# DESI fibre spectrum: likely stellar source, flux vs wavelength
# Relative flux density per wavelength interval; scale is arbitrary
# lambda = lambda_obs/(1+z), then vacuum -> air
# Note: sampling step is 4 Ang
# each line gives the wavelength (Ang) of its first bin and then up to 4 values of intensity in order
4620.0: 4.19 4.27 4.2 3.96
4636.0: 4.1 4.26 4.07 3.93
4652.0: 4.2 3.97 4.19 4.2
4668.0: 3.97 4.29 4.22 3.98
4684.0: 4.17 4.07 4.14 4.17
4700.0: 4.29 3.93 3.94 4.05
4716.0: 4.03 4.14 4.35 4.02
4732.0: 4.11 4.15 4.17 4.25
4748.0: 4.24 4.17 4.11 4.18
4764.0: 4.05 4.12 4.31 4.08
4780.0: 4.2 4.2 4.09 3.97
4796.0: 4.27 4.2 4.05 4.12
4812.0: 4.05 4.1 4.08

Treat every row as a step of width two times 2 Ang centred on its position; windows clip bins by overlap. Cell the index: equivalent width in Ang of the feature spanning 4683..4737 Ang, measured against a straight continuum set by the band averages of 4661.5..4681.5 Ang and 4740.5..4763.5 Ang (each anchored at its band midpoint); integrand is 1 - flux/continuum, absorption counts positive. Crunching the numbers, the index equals 0.62 Ang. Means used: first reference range 4.14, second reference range 4.18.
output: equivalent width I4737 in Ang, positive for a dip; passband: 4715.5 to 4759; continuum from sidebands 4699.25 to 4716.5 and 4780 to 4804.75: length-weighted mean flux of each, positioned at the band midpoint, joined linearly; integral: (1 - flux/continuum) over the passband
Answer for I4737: -1.0 Ang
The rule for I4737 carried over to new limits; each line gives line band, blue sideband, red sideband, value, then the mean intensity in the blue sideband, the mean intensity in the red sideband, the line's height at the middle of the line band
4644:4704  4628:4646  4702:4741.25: -0.3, 4.11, 4.09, 4.1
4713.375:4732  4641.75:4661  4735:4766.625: 0.0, 4.07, 4.16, 4.14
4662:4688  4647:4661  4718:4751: -0.2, 4.07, 4.18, 4.1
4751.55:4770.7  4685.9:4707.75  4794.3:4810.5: 0.0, 4.11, 4.15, 4.14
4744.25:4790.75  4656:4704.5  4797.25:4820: -0.5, 4.13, 4.11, 4.12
